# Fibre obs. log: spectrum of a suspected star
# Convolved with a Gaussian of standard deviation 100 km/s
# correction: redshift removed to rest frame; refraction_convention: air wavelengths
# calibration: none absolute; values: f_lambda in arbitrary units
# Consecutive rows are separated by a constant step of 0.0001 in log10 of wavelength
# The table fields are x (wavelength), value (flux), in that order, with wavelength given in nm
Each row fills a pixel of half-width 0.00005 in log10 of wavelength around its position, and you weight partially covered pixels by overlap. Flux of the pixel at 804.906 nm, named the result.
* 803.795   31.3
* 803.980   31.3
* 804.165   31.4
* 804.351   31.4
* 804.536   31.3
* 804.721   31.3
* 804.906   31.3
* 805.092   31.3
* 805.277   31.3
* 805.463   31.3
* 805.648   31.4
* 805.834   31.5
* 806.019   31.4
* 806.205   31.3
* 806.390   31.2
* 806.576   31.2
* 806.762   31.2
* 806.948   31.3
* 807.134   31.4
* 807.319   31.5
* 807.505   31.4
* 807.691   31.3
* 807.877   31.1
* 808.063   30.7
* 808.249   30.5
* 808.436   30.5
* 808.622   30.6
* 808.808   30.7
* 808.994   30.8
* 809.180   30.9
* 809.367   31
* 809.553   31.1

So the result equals 31.3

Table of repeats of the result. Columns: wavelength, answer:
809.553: 31.1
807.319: 31.5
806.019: 31.4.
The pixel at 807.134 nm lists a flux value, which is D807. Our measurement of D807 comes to 31.4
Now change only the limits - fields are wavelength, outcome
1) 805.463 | 31.3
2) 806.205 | 31.3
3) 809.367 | 31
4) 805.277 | 31.3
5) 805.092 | 31.3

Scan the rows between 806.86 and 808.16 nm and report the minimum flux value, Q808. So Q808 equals 30.7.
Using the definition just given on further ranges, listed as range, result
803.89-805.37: 31.3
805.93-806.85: 31.2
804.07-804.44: 31.4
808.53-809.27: 30.6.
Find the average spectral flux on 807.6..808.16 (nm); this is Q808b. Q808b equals 31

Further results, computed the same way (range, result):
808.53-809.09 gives 30.7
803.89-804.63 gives 31.3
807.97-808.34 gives 30.6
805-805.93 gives 31.4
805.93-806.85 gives 31.2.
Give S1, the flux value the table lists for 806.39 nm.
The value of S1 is 31.2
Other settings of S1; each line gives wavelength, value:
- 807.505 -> 31.4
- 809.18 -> 30.9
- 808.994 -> 30.8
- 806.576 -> 31.2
